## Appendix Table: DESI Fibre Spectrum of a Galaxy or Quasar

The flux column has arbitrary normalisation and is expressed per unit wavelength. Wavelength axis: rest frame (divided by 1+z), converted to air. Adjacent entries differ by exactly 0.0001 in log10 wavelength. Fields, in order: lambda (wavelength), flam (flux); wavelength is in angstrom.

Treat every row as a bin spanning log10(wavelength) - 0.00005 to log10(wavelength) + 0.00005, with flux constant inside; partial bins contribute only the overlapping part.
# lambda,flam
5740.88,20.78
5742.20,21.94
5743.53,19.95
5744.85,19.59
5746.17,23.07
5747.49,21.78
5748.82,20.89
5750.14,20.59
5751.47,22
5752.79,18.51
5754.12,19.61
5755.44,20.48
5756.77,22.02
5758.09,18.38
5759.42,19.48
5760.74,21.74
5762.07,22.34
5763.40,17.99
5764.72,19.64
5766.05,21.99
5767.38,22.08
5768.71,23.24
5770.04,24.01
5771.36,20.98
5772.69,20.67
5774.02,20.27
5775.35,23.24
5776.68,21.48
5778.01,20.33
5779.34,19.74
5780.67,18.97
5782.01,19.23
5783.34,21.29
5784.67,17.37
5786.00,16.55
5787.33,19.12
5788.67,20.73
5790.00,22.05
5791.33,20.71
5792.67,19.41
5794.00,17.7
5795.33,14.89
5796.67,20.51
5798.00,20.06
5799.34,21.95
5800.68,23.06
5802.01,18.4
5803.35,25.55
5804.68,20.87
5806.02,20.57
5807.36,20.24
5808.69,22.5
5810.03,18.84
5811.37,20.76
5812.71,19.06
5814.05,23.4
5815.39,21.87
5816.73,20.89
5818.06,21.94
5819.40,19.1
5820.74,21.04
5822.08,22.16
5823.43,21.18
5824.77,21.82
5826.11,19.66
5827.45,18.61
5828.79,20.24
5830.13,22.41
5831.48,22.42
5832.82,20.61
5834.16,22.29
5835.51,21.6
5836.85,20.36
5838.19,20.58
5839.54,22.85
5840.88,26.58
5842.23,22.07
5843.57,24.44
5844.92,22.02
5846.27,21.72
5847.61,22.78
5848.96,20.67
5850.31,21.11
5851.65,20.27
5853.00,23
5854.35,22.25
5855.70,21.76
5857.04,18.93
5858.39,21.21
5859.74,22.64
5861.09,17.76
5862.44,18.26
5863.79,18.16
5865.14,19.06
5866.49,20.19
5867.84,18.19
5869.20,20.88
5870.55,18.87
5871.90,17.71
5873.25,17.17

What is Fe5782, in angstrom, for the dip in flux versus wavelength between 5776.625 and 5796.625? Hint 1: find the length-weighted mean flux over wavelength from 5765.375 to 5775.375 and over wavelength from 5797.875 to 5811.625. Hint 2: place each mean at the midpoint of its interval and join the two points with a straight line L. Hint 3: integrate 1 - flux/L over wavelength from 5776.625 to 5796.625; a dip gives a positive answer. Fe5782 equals 2.2 angstrom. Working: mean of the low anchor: 22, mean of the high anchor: 21.2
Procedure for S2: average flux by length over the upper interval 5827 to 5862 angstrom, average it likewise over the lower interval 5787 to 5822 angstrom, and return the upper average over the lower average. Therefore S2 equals 1.05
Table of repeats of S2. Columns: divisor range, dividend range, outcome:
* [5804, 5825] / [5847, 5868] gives 0.97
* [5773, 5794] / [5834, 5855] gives 1.11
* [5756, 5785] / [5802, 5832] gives 1.01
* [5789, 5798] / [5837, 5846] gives 1.18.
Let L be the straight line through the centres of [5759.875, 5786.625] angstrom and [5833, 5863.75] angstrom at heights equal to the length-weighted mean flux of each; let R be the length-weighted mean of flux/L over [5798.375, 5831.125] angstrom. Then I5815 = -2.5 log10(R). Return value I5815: 0.00 mag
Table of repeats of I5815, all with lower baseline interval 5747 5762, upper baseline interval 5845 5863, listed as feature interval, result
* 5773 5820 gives 0.020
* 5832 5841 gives -0.048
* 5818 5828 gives 0.012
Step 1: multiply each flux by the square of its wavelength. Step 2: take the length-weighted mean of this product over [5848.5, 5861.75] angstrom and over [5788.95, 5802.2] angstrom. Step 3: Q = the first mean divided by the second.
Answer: 1.07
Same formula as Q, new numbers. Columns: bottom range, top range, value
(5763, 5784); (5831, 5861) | 1.07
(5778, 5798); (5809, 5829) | 1.09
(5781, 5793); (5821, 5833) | 1.09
